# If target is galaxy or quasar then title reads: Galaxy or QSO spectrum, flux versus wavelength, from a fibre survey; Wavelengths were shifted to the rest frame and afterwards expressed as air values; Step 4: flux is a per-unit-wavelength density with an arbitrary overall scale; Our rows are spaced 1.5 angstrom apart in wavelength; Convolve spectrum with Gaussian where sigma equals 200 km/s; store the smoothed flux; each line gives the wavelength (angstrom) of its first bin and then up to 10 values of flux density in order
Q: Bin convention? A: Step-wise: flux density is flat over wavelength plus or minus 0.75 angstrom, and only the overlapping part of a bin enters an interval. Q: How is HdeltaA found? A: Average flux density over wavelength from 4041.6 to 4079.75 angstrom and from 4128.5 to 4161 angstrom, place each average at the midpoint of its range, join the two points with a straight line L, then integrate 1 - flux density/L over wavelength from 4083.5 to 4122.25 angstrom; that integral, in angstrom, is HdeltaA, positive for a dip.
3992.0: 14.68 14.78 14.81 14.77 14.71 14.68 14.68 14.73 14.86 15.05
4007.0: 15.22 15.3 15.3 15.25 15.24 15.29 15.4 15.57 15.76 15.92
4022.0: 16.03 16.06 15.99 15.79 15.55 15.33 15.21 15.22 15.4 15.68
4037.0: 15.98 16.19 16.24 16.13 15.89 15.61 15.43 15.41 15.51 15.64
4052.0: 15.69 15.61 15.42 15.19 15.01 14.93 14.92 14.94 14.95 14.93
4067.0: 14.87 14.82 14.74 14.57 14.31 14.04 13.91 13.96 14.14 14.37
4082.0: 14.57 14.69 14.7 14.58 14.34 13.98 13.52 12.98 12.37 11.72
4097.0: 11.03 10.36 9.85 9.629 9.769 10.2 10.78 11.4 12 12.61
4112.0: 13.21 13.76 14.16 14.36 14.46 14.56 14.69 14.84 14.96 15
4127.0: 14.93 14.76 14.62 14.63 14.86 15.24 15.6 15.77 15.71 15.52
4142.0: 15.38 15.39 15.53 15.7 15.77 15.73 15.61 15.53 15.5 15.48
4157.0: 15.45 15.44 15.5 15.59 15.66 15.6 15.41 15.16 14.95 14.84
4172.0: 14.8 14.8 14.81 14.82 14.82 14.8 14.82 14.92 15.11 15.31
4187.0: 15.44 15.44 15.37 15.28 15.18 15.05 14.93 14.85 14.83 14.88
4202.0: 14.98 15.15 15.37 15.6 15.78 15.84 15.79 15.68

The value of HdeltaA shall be 6.5 angstrom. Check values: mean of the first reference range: 15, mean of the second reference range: 15.4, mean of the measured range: 12.7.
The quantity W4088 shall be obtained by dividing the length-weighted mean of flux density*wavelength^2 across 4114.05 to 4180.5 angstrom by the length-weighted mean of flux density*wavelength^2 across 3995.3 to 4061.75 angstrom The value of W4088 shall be 1.0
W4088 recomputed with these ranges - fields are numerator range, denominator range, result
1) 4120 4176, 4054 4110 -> 1.17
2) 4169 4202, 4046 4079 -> 1.07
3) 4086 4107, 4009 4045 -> 0.78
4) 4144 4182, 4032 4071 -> 1.05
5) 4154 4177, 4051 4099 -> 1.12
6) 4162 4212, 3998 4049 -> 1.06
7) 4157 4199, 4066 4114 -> 1.22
